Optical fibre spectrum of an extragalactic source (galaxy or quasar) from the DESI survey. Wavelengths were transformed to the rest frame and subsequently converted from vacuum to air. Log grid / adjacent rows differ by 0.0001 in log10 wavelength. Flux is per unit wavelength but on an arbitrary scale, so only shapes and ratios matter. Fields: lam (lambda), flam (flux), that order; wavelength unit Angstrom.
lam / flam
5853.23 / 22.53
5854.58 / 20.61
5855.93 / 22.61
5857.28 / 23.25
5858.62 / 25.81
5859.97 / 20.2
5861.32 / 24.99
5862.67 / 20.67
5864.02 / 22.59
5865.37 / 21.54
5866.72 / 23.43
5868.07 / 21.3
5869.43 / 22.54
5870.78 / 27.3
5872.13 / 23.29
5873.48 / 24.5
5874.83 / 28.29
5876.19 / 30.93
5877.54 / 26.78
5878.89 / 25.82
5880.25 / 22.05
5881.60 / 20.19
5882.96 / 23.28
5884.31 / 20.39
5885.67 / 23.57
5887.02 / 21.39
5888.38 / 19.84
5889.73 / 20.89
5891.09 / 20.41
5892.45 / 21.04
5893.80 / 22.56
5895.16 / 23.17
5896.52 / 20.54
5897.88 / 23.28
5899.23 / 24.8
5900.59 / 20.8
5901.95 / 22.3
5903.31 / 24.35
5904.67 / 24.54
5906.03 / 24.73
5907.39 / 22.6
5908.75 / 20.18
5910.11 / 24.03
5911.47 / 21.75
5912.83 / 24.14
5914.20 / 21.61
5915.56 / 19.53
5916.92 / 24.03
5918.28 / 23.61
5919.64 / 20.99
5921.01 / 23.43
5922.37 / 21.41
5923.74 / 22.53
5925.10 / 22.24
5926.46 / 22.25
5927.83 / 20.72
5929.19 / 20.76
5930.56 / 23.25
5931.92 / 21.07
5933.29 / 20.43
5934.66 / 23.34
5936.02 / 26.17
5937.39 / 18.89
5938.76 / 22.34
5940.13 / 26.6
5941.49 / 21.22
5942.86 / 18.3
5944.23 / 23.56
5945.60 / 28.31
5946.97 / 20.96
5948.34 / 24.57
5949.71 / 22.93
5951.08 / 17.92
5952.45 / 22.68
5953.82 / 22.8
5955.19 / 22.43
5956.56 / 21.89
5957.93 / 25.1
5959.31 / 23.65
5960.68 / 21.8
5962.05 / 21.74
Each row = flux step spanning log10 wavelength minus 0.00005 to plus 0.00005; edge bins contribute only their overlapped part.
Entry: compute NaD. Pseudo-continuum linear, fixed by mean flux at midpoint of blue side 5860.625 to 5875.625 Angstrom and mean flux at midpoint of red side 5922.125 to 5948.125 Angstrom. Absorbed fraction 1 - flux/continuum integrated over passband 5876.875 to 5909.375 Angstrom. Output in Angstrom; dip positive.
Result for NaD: 1.0 Angstrom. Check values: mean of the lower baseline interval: 23.7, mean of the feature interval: 22.5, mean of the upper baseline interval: 22.4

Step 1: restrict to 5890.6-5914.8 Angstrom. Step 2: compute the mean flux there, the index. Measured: 22.6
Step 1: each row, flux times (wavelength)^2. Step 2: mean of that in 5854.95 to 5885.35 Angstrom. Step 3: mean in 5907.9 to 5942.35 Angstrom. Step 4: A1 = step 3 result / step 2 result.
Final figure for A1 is 1.0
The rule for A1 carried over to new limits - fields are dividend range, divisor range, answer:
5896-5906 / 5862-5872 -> 1.03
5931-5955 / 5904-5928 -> 1.01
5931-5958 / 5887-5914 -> 1.02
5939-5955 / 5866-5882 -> 0.94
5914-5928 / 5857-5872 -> 0.98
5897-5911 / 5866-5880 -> 0.92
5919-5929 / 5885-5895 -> 1.03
